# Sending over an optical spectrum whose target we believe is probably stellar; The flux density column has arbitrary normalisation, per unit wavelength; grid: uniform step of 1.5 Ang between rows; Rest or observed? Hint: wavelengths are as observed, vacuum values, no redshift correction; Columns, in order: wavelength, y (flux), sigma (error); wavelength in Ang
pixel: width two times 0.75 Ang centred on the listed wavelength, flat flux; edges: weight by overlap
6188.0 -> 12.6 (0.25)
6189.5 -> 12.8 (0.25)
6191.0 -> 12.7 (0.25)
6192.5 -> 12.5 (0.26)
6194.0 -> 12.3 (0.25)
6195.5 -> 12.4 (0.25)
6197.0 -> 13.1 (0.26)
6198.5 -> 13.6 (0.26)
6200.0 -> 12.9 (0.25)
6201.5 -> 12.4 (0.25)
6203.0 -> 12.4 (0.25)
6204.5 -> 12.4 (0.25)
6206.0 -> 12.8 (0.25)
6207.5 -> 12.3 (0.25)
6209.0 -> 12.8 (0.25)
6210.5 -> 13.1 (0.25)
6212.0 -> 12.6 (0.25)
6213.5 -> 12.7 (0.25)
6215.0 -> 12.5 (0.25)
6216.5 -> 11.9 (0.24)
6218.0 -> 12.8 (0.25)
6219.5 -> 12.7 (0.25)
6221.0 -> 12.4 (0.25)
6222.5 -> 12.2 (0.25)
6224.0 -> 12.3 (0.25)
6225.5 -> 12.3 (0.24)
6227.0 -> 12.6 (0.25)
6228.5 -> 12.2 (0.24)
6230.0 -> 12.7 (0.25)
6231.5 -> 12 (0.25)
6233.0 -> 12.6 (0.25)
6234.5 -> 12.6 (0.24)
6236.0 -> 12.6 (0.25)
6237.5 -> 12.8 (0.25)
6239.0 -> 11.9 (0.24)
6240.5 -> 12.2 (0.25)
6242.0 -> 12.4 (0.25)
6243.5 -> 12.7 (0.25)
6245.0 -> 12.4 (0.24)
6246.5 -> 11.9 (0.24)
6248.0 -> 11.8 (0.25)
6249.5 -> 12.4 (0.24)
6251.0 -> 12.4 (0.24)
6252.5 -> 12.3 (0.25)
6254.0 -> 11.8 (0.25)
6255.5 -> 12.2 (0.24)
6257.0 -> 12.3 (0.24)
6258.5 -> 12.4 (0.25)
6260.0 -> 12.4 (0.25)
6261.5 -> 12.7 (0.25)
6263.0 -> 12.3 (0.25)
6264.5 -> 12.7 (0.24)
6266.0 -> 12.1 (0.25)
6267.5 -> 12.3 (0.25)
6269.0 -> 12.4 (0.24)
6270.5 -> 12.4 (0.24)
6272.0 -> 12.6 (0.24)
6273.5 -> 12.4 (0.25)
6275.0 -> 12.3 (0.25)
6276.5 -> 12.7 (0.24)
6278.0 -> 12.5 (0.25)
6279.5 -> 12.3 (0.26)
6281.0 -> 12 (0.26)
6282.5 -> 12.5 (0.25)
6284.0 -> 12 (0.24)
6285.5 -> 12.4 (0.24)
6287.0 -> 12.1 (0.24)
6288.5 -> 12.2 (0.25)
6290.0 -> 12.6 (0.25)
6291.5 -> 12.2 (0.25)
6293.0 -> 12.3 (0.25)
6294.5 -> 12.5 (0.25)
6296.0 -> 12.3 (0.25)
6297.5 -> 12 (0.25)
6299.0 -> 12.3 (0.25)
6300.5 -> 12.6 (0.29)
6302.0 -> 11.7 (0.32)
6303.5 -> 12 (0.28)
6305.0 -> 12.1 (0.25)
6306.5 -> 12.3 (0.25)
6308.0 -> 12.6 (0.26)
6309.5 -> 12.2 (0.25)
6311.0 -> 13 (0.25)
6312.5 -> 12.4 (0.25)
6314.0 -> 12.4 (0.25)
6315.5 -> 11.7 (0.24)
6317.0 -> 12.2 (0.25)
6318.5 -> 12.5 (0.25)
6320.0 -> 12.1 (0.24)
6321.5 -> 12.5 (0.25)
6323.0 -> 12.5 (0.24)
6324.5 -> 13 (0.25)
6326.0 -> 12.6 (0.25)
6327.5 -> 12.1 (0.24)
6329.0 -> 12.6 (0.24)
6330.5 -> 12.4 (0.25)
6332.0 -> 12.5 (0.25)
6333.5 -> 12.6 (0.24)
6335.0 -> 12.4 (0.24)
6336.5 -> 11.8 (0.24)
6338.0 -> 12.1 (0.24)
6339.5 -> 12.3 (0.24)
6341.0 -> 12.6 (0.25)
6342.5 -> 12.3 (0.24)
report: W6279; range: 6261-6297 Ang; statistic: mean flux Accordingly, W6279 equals 12.4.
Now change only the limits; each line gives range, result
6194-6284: 12.4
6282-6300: 12.3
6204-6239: 12.5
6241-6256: 12.2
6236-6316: 12.3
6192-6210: 12.7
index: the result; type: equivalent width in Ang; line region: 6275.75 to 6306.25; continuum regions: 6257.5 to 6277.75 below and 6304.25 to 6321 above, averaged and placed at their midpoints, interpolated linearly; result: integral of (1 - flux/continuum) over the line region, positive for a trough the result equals 0.3 Ang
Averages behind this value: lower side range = 12.4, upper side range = 12.3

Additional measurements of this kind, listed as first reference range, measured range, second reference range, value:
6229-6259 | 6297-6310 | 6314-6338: 0.2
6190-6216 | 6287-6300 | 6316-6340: 0.2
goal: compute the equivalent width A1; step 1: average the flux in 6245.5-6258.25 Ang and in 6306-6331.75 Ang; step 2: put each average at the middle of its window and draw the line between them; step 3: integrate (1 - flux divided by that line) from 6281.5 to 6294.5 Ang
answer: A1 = 0.0 Ang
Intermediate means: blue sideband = 12.2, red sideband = 12.4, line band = 12.3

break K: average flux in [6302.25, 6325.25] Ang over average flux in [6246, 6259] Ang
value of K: 1.0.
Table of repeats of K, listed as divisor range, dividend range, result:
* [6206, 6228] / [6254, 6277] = 0.99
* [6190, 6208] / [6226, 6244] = 0.98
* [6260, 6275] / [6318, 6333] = 1.00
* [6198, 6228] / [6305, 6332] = 0.99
